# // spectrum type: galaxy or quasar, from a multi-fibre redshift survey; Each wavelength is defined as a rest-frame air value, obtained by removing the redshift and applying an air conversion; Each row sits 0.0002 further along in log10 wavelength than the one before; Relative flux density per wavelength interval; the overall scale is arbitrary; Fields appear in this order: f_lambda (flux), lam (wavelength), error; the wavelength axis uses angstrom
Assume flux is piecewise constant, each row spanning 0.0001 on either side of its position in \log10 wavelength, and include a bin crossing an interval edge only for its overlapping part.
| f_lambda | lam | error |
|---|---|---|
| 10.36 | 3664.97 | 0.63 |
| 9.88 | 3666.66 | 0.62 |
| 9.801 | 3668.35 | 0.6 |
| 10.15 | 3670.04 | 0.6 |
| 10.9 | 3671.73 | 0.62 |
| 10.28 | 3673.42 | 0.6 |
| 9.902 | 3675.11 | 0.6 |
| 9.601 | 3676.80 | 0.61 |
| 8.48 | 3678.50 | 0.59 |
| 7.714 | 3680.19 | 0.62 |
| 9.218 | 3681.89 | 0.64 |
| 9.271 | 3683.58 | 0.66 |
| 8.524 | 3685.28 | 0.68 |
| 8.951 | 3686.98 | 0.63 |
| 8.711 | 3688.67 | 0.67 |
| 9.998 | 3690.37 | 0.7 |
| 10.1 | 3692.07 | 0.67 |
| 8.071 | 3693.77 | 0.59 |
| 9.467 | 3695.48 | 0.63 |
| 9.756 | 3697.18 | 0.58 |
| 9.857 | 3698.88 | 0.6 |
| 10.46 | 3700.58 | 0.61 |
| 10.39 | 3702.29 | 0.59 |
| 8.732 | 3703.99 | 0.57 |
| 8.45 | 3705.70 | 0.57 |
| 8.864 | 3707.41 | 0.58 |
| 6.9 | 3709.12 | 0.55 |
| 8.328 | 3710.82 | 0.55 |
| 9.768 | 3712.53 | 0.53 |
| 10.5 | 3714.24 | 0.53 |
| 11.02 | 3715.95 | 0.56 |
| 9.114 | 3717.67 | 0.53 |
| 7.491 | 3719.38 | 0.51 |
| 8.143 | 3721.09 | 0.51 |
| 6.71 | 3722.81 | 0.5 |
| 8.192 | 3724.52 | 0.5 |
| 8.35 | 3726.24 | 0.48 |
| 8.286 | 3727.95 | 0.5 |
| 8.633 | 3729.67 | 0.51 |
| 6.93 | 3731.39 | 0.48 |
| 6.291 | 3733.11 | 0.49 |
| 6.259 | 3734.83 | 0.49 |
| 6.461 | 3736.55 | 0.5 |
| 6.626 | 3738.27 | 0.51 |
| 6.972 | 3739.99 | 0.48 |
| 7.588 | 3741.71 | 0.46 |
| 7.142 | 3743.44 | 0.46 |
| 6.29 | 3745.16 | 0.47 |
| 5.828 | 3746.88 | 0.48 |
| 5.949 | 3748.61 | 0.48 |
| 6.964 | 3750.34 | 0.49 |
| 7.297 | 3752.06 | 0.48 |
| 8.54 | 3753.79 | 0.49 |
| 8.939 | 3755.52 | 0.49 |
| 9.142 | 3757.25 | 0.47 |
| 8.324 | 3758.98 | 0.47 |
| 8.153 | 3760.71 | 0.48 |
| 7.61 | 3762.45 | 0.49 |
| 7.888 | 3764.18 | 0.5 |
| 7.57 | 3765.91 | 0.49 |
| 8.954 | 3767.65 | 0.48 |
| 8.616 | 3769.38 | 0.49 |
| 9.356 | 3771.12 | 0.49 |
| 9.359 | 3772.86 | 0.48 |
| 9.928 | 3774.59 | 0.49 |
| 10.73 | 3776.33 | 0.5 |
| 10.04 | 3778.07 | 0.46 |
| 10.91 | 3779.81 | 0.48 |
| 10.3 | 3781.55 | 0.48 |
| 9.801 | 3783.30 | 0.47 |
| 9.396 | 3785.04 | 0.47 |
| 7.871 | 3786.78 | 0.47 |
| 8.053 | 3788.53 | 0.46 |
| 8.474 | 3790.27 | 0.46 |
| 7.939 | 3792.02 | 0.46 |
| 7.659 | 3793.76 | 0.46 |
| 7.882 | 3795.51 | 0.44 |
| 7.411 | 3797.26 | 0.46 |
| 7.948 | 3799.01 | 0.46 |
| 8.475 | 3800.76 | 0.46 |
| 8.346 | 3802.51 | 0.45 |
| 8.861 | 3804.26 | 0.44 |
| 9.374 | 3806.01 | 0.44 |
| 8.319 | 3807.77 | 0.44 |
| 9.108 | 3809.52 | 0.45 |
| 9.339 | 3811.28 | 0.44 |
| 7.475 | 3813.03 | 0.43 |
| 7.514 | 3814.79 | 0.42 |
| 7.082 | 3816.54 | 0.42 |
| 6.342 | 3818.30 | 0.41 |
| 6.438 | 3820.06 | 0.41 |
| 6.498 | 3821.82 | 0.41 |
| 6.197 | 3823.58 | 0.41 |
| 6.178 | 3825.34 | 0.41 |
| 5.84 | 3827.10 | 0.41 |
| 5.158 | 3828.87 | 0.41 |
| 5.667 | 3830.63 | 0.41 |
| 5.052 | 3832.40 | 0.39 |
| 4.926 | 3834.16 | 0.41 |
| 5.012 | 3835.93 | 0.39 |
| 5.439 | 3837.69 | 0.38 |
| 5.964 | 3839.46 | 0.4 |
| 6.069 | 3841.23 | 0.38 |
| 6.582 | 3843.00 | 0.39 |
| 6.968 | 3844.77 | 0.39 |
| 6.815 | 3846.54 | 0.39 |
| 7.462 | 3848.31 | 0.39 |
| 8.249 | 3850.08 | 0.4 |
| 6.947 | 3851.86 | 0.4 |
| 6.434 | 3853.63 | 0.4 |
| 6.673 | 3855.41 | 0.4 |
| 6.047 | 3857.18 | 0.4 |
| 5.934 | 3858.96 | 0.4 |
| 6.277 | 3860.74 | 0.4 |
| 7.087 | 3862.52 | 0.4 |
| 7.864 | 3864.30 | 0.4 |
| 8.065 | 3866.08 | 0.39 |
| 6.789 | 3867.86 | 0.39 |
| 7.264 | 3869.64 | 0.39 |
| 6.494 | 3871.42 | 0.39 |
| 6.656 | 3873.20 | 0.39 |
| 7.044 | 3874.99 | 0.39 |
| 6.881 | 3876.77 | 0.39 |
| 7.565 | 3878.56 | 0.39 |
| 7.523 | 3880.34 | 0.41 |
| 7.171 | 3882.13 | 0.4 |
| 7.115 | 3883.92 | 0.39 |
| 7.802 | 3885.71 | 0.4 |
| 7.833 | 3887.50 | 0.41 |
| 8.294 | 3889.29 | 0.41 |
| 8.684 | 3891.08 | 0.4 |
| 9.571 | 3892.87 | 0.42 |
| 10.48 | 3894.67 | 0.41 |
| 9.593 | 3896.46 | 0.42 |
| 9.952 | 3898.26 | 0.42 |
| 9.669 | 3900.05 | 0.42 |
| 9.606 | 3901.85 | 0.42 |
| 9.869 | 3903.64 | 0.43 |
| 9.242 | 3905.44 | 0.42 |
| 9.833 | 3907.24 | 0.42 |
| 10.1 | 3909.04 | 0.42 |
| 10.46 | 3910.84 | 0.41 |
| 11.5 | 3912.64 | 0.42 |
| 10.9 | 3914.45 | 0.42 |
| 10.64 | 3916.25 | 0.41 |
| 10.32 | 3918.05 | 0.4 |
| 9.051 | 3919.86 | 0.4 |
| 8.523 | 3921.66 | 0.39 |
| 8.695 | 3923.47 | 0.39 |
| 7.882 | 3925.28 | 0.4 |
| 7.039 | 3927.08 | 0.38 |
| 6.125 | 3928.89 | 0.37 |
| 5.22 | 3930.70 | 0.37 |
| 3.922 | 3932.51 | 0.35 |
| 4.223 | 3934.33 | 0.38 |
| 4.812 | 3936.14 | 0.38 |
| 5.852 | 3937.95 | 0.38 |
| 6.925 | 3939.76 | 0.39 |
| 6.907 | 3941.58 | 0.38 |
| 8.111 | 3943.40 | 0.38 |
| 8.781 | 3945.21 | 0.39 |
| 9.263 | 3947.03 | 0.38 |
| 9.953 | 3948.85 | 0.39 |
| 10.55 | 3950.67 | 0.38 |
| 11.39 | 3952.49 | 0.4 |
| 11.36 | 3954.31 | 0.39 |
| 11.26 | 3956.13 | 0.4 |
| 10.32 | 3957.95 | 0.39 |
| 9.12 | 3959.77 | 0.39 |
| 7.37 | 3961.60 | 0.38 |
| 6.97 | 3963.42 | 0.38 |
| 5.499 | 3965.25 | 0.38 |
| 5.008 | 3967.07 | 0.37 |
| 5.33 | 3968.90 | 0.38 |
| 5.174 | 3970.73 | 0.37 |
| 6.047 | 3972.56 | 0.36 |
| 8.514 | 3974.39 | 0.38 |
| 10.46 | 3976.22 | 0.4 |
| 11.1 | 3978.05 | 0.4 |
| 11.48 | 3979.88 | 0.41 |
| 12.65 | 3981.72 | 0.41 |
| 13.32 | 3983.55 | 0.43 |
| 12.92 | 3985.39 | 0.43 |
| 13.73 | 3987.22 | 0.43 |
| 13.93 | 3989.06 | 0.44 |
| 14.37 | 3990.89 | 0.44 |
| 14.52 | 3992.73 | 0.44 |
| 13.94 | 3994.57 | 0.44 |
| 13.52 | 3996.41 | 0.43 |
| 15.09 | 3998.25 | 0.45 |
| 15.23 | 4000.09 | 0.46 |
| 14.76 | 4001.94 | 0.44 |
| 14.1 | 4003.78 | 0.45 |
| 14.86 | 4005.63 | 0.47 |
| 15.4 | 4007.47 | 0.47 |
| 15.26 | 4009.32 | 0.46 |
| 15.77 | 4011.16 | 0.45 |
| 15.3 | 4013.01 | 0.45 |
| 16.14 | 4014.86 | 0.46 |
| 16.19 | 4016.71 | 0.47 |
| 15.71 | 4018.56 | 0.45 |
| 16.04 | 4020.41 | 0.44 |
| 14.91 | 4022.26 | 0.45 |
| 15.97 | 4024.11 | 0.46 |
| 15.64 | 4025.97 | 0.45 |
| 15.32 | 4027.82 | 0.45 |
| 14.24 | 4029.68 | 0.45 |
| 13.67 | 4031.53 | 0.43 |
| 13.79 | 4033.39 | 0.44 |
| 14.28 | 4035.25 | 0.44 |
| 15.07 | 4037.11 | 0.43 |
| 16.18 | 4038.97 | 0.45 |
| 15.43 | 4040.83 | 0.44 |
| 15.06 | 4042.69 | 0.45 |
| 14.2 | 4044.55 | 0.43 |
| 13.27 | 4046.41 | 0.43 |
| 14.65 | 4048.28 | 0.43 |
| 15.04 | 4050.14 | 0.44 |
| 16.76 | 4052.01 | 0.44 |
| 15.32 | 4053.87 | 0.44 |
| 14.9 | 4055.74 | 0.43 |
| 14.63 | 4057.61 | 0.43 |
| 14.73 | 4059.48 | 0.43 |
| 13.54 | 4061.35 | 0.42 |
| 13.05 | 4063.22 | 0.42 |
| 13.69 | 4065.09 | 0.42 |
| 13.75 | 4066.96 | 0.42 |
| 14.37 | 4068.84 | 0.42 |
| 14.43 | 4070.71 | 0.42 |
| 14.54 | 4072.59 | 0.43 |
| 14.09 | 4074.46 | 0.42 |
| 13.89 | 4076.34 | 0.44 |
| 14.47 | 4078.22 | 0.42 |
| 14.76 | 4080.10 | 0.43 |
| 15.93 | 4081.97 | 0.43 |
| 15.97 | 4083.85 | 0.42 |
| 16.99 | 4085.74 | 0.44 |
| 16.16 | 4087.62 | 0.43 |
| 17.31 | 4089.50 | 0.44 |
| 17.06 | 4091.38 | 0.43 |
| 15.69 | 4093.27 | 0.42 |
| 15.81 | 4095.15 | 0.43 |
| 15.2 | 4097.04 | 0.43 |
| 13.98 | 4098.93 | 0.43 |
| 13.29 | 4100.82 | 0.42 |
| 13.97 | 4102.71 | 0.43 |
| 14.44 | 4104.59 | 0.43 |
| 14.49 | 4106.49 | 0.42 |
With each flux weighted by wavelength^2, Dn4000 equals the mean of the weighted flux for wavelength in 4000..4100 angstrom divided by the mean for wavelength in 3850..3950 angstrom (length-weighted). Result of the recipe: 2.04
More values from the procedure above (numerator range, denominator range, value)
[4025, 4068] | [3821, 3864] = 2.59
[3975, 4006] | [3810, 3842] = 2.34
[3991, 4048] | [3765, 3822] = 1.96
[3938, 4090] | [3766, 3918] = 1.79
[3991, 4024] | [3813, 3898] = 2.34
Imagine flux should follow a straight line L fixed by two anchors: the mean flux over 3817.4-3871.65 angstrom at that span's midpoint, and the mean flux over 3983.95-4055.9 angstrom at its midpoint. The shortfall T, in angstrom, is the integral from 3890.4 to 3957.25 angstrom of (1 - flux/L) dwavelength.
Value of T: 8.47 angstrom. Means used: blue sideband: 6.41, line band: 8.82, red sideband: 14.9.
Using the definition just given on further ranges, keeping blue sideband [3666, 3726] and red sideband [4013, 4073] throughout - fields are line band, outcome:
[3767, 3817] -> 9.0 angstrom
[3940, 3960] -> 5.5 angstrom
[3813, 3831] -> 7.8 angstrom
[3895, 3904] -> 2.0 angstrom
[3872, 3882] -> 4.1 angstrom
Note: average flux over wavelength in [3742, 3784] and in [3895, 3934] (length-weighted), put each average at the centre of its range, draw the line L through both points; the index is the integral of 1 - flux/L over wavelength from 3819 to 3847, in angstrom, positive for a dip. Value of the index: 8.9 angstrom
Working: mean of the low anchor 8.47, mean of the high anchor 8.91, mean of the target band 5.91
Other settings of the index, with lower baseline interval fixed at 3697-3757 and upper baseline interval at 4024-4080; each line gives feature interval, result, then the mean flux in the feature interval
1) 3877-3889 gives 3.9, 7.51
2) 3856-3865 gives 3.5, 6.62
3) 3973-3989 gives 1.8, 11.7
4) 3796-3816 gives 2.7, 8.35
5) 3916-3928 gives 3.2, 8.78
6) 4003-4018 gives -1.8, 15.4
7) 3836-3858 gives 8.2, 6.58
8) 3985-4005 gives -1.2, 14.2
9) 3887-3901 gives 2.6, 9.3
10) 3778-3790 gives -0.3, 9.39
